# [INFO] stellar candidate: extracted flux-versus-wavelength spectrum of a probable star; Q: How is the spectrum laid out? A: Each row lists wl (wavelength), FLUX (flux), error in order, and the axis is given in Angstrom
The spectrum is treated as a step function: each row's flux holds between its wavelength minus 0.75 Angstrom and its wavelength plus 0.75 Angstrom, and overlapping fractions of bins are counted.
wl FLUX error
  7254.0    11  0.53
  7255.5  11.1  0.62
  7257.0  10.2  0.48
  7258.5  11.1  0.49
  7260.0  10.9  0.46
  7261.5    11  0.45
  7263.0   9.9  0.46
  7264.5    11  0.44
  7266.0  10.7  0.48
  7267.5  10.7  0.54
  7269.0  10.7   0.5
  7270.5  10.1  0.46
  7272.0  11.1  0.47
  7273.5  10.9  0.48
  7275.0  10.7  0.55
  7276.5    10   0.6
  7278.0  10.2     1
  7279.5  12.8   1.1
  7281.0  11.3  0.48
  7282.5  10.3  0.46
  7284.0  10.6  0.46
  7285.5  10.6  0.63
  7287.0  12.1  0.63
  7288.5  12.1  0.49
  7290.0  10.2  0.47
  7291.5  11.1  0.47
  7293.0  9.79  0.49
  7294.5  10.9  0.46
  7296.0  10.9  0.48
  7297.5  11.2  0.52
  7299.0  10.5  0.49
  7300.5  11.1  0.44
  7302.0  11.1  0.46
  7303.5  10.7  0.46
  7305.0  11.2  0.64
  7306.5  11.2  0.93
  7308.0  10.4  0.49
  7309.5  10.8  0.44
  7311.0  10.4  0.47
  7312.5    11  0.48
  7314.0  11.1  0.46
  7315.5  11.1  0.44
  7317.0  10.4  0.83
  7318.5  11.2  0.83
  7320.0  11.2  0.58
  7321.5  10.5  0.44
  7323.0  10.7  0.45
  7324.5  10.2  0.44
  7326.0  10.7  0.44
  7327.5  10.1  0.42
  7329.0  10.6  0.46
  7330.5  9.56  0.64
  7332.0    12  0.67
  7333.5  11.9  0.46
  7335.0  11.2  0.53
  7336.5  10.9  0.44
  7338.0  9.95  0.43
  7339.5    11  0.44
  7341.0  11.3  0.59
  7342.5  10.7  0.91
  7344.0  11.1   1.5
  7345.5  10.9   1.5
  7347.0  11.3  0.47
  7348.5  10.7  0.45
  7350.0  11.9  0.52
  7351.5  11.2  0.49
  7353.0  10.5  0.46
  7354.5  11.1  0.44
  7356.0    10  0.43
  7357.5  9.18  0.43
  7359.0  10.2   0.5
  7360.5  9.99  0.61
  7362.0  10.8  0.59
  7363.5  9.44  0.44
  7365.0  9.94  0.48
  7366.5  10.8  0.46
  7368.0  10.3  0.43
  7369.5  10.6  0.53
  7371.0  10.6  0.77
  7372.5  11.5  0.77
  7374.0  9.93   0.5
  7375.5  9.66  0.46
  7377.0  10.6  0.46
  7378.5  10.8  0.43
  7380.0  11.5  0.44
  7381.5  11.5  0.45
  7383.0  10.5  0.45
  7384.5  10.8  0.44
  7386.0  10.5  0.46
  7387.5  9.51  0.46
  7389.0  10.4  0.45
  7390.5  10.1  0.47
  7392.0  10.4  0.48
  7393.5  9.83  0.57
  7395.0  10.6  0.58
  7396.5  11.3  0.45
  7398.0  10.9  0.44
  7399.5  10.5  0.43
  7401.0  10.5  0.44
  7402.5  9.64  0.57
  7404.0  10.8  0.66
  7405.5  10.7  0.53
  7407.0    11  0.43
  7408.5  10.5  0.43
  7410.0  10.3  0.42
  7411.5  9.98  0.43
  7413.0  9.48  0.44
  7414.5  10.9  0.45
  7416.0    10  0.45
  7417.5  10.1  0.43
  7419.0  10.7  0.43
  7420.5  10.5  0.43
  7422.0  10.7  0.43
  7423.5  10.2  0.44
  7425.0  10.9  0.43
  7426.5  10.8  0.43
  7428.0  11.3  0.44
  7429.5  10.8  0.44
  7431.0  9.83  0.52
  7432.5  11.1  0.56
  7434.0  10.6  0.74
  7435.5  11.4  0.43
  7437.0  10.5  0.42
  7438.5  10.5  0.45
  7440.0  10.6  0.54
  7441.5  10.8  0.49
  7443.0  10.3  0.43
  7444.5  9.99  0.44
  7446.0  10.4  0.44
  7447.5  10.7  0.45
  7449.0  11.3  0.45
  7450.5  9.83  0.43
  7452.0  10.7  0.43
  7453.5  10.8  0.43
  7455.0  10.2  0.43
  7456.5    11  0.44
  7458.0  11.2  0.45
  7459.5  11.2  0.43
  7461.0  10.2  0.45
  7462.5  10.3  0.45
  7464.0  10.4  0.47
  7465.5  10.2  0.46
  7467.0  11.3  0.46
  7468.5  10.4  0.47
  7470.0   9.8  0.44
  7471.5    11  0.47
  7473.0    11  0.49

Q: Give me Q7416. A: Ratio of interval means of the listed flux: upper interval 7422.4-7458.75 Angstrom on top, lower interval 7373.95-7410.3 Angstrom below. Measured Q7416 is 1.01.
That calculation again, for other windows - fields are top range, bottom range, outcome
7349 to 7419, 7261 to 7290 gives 0.96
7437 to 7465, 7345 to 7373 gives 1.00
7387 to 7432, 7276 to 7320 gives 0.96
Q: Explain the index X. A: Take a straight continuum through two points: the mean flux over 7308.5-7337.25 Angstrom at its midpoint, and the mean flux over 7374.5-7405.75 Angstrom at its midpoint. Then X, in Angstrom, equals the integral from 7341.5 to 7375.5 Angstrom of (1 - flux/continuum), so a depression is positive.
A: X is 0.3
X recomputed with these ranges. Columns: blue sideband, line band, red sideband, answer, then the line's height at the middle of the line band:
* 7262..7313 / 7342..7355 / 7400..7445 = -0.4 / 10.7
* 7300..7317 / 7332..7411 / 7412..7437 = 0.7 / 10.7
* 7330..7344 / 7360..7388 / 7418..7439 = 0.9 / 10.9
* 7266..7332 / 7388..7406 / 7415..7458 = 0.3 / 10.7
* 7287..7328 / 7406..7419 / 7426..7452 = 0.4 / 10.7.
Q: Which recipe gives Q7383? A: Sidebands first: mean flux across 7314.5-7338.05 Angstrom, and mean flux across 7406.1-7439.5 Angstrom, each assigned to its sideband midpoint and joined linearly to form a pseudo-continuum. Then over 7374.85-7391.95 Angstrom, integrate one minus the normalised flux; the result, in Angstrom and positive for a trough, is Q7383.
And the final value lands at 0.2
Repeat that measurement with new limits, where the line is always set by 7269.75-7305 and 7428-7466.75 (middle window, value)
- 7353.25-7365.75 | 0.8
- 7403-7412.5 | 0.2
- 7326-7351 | -0.3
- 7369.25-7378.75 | 0.2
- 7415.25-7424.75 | 0.2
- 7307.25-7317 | 0.1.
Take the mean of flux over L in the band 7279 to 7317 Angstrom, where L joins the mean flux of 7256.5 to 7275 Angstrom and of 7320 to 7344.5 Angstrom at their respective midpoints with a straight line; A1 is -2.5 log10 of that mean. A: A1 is -0.02 mag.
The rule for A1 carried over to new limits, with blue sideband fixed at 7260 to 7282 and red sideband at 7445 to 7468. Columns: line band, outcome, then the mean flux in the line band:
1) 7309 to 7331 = 0.01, 10.6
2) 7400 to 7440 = 0.01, 10.5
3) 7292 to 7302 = 0.00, 10.8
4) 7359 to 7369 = 0.05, 10.2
